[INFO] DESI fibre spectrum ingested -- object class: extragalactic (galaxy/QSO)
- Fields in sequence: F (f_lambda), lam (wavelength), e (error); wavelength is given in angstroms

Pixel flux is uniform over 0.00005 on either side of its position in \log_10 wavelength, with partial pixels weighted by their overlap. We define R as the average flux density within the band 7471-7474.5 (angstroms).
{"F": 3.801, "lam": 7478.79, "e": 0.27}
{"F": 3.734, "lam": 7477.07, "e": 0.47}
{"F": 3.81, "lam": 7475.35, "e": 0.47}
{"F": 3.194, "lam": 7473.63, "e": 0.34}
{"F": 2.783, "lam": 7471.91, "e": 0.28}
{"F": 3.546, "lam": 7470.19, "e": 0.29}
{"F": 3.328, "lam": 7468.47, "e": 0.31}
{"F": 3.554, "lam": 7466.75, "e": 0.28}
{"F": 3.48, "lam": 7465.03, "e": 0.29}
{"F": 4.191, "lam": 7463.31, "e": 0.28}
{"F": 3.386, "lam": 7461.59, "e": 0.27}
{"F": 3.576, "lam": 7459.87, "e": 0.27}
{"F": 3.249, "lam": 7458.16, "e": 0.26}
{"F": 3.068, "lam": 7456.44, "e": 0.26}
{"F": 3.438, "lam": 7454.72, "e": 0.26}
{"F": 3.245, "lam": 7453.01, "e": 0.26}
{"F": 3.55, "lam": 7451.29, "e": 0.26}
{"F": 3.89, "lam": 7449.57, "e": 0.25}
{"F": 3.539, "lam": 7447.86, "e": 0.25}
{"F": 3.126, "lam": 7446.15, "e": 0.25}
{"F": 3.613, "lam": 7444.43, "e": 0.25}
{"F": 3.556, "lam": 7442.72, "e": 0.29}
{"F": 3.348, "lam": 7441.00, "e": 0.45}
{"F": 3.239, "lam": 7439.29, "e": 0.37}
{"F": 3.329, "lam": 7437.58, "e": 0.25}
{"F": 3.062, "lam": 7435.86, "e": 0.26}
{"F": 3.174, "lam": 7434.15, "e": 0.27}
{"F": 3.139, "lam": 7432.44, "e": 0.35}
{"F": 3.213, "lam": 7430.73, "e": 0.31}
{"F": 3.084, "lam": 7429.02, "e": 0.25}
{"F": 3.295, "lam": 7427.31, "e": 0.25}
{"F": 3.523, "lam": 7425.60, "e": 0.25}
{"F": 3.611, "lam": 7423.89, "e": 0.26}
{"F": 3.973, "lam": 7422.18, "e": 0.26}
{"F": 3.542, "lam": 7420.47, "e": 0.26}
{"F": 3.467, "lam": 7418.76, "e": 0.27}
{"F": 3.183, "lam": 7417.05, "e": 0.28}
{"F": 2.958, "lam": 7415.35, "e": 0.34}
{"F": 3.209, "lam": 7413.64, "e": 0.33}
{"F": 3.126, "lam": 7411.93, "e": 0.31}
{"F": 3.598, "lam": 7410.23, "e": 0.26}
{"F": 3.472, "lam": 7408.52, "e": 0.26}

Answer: 3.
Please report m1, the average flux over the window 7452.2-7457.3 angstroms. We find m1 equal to 3.25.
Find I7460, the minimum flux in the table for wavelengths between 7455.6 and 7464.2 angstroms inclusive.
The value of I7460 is 3.068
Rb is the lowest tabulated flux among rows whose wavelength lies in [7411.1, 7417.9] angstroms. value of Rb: 2.958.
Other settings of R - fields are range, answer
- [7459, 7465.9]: 3.66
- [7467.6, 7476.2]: 3.33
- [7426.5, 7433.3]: 3.18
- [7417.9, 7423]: 3.65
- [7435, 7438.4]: 3.19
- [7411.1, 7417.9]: 3.12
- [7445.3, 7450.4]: 3.52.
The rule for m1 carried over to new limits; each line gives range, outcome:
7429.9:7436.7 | 3.15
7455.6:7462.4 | 3.32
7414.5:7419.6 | 3.21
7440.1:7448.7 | 3.44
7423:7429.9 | 3.38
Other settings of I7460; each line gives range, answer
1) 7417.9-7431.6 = 3.084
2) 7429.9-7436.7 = 3.062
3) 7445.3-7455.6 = 3.126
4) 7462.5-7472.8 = 2.783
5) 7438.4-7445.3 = 3.239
